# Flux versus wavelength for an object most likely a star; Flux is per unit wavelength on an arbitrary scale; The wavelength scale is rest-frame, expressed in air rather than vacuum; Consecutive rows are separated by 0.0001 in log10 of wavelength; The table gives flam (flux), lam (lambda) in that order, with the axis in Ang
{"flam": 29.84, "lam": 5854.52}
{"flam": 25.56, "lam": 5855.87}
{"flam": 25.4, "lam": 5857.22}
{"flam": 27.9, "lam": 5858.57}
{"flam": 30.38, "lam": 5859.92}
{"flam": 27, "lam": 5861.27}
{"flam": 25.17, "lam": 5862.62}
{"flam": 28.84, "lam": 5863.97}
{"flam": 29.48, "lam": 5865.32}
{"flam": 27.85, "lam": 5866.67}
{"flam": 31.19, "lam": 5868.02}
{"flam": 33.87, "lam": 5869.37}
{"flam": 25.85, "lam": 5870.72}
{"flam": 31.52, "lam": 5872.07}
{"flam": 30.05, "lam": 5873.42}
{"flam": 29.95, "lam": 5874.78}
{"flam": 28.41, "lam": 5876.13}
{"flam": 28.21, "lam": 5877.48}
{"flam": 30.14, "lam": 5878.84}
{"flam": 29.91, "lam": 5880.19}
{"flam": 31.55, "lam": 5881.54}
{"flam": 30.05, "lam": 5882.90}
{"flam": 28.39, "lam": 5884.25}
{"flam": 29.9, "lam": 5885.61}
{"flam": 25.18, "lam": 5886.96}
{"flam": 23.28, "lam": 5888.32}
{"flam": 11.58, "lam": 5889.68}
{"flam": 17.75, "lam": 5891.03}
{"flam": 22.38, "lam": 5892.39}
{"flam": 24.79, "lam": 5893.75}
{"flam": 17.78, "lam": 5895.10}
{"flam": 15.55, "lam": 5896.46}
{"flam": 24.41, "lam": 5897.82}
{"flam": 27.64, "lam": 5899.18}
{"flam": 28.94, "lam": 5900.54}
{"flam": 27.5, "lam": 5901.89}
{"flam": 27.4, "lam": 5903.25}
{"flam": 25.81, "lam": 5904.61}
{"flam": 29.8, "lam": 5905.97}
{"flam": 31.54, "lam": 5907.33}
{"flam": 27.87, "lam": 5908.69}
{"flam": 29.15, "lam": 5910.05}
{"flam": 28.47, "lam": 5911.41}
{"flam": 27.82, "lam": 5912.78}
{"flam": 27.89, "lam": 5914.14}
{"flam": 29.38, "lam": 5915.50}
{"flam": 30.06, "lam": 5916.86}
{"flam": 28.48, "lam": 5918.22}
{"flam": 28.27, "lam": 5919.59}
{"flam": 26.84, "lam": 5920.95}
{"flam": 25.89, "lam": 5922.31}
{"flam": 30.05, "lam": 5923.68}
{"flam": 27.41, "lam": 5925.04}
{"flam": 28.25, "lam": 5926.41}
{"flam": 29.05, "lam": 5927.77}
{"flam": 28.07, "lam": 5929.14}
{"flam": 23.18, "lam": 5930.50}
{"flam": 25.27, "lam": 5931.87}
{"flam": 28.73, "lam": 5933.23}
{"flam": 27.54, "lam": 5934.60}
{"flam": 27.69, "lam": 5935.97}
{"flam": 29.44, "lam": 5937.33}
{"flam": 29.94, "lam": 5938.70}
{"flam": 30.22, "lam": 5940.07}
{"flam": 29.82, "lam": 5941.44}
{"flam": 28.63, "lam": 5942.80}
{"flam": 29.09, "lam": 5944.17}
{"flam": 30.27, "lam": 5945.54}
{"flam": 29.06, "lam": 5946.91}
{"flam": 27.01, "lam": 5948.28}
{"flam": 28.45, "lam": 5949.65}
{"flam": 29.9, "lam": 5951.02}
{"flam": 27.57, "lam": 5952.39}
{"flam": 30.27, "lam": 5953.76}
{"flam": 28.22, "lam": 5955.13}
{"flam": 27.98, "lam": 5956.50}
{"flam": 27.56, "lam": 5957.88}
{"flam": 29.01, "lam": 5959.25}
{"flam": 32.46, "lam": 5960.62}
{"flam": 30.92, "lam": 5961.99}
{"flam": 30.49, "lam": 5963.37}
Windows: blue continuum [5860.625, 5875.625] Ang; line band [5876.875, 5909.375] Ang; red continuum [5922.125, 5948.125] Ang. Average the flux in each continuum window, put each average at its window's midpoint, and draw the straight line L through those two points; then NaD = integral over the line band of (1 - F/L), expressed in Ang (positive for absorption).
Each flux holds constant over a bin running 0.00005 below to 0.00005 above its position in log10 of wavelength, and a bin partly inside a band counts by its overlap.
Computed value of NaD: 3.5 Ang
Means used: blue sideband 29.2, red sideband 28.3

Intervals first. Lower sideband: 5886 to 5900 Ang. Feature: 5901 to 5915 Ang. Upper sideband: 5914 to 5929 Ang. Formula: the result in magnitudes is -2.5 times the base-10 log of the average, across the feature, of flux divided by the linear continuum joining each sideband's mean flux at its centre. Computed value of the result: -0.14 mag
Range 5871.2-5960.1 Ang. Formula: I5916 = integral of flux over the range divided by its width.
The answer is 27.5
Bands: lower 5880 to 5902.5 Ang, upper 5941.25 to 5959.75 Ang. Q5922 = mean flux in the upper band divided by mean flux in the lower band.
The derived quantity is 1.18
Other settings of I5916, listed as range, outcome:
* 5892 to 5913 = 26.1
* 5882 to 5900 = 23.1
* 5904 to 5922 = 28.5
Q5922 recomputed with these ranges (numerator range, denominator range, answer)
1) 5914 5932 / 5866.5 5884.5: 0.93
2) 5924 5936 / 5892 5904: 1.13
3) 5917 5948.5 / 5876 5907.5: 1.10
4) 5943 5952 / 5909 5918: 1.00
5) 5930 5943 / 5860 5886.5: 0.96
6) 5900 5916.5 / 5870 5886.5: 0.97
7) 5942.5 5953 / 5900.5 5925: 1.01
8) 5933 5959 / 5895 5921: 1.06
